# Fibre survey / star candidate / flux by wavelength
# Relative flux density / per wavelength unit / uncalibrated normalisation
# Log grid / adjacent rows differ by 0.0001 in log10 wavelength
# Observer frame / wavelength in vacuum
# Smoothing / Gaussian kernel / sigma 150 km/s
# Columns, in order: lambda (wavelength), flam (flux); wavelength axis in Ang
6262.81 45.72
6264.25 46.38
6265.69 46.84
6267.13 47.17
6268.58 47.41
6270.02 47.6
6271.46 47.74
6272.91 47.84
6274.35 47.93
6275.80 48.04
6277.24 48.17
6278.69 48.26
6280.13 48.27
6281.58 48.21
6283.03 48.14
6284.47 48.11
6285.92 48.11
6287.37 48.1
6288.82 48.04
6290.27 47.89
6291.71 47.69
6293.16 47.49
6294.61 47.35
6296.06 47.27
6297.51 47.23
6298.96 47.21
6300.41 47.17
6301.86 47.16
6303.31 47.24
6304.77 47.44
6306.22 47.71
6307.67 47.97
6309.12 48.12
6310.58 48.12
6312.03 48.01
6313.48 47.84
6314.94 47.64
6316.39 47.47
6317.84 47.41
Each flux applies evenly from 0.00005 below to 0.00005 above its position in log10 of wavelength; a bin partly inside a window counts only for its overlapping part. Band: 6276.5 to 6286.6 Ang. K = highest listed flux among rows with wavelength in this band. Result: 48.27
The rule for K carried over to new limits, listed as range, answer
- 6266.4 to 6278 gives 48.17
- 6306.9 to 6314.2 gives 48.12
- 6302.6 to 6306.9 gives 47.71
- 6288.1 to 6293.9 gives 48.04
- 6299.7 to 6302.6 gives 47.17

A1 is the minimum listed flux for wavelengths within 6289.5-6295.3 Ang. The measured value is 47.35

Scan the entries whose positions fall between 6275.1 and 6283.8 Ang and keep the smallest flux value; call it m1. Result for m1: 48.04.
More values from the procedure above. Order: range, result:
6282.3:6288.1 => 48.1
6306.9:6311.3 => 47.97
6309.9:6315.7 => 47.64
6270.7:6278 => 47.74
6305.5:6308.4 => 47.71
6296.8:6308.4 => 47.16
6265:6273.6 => 46.84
